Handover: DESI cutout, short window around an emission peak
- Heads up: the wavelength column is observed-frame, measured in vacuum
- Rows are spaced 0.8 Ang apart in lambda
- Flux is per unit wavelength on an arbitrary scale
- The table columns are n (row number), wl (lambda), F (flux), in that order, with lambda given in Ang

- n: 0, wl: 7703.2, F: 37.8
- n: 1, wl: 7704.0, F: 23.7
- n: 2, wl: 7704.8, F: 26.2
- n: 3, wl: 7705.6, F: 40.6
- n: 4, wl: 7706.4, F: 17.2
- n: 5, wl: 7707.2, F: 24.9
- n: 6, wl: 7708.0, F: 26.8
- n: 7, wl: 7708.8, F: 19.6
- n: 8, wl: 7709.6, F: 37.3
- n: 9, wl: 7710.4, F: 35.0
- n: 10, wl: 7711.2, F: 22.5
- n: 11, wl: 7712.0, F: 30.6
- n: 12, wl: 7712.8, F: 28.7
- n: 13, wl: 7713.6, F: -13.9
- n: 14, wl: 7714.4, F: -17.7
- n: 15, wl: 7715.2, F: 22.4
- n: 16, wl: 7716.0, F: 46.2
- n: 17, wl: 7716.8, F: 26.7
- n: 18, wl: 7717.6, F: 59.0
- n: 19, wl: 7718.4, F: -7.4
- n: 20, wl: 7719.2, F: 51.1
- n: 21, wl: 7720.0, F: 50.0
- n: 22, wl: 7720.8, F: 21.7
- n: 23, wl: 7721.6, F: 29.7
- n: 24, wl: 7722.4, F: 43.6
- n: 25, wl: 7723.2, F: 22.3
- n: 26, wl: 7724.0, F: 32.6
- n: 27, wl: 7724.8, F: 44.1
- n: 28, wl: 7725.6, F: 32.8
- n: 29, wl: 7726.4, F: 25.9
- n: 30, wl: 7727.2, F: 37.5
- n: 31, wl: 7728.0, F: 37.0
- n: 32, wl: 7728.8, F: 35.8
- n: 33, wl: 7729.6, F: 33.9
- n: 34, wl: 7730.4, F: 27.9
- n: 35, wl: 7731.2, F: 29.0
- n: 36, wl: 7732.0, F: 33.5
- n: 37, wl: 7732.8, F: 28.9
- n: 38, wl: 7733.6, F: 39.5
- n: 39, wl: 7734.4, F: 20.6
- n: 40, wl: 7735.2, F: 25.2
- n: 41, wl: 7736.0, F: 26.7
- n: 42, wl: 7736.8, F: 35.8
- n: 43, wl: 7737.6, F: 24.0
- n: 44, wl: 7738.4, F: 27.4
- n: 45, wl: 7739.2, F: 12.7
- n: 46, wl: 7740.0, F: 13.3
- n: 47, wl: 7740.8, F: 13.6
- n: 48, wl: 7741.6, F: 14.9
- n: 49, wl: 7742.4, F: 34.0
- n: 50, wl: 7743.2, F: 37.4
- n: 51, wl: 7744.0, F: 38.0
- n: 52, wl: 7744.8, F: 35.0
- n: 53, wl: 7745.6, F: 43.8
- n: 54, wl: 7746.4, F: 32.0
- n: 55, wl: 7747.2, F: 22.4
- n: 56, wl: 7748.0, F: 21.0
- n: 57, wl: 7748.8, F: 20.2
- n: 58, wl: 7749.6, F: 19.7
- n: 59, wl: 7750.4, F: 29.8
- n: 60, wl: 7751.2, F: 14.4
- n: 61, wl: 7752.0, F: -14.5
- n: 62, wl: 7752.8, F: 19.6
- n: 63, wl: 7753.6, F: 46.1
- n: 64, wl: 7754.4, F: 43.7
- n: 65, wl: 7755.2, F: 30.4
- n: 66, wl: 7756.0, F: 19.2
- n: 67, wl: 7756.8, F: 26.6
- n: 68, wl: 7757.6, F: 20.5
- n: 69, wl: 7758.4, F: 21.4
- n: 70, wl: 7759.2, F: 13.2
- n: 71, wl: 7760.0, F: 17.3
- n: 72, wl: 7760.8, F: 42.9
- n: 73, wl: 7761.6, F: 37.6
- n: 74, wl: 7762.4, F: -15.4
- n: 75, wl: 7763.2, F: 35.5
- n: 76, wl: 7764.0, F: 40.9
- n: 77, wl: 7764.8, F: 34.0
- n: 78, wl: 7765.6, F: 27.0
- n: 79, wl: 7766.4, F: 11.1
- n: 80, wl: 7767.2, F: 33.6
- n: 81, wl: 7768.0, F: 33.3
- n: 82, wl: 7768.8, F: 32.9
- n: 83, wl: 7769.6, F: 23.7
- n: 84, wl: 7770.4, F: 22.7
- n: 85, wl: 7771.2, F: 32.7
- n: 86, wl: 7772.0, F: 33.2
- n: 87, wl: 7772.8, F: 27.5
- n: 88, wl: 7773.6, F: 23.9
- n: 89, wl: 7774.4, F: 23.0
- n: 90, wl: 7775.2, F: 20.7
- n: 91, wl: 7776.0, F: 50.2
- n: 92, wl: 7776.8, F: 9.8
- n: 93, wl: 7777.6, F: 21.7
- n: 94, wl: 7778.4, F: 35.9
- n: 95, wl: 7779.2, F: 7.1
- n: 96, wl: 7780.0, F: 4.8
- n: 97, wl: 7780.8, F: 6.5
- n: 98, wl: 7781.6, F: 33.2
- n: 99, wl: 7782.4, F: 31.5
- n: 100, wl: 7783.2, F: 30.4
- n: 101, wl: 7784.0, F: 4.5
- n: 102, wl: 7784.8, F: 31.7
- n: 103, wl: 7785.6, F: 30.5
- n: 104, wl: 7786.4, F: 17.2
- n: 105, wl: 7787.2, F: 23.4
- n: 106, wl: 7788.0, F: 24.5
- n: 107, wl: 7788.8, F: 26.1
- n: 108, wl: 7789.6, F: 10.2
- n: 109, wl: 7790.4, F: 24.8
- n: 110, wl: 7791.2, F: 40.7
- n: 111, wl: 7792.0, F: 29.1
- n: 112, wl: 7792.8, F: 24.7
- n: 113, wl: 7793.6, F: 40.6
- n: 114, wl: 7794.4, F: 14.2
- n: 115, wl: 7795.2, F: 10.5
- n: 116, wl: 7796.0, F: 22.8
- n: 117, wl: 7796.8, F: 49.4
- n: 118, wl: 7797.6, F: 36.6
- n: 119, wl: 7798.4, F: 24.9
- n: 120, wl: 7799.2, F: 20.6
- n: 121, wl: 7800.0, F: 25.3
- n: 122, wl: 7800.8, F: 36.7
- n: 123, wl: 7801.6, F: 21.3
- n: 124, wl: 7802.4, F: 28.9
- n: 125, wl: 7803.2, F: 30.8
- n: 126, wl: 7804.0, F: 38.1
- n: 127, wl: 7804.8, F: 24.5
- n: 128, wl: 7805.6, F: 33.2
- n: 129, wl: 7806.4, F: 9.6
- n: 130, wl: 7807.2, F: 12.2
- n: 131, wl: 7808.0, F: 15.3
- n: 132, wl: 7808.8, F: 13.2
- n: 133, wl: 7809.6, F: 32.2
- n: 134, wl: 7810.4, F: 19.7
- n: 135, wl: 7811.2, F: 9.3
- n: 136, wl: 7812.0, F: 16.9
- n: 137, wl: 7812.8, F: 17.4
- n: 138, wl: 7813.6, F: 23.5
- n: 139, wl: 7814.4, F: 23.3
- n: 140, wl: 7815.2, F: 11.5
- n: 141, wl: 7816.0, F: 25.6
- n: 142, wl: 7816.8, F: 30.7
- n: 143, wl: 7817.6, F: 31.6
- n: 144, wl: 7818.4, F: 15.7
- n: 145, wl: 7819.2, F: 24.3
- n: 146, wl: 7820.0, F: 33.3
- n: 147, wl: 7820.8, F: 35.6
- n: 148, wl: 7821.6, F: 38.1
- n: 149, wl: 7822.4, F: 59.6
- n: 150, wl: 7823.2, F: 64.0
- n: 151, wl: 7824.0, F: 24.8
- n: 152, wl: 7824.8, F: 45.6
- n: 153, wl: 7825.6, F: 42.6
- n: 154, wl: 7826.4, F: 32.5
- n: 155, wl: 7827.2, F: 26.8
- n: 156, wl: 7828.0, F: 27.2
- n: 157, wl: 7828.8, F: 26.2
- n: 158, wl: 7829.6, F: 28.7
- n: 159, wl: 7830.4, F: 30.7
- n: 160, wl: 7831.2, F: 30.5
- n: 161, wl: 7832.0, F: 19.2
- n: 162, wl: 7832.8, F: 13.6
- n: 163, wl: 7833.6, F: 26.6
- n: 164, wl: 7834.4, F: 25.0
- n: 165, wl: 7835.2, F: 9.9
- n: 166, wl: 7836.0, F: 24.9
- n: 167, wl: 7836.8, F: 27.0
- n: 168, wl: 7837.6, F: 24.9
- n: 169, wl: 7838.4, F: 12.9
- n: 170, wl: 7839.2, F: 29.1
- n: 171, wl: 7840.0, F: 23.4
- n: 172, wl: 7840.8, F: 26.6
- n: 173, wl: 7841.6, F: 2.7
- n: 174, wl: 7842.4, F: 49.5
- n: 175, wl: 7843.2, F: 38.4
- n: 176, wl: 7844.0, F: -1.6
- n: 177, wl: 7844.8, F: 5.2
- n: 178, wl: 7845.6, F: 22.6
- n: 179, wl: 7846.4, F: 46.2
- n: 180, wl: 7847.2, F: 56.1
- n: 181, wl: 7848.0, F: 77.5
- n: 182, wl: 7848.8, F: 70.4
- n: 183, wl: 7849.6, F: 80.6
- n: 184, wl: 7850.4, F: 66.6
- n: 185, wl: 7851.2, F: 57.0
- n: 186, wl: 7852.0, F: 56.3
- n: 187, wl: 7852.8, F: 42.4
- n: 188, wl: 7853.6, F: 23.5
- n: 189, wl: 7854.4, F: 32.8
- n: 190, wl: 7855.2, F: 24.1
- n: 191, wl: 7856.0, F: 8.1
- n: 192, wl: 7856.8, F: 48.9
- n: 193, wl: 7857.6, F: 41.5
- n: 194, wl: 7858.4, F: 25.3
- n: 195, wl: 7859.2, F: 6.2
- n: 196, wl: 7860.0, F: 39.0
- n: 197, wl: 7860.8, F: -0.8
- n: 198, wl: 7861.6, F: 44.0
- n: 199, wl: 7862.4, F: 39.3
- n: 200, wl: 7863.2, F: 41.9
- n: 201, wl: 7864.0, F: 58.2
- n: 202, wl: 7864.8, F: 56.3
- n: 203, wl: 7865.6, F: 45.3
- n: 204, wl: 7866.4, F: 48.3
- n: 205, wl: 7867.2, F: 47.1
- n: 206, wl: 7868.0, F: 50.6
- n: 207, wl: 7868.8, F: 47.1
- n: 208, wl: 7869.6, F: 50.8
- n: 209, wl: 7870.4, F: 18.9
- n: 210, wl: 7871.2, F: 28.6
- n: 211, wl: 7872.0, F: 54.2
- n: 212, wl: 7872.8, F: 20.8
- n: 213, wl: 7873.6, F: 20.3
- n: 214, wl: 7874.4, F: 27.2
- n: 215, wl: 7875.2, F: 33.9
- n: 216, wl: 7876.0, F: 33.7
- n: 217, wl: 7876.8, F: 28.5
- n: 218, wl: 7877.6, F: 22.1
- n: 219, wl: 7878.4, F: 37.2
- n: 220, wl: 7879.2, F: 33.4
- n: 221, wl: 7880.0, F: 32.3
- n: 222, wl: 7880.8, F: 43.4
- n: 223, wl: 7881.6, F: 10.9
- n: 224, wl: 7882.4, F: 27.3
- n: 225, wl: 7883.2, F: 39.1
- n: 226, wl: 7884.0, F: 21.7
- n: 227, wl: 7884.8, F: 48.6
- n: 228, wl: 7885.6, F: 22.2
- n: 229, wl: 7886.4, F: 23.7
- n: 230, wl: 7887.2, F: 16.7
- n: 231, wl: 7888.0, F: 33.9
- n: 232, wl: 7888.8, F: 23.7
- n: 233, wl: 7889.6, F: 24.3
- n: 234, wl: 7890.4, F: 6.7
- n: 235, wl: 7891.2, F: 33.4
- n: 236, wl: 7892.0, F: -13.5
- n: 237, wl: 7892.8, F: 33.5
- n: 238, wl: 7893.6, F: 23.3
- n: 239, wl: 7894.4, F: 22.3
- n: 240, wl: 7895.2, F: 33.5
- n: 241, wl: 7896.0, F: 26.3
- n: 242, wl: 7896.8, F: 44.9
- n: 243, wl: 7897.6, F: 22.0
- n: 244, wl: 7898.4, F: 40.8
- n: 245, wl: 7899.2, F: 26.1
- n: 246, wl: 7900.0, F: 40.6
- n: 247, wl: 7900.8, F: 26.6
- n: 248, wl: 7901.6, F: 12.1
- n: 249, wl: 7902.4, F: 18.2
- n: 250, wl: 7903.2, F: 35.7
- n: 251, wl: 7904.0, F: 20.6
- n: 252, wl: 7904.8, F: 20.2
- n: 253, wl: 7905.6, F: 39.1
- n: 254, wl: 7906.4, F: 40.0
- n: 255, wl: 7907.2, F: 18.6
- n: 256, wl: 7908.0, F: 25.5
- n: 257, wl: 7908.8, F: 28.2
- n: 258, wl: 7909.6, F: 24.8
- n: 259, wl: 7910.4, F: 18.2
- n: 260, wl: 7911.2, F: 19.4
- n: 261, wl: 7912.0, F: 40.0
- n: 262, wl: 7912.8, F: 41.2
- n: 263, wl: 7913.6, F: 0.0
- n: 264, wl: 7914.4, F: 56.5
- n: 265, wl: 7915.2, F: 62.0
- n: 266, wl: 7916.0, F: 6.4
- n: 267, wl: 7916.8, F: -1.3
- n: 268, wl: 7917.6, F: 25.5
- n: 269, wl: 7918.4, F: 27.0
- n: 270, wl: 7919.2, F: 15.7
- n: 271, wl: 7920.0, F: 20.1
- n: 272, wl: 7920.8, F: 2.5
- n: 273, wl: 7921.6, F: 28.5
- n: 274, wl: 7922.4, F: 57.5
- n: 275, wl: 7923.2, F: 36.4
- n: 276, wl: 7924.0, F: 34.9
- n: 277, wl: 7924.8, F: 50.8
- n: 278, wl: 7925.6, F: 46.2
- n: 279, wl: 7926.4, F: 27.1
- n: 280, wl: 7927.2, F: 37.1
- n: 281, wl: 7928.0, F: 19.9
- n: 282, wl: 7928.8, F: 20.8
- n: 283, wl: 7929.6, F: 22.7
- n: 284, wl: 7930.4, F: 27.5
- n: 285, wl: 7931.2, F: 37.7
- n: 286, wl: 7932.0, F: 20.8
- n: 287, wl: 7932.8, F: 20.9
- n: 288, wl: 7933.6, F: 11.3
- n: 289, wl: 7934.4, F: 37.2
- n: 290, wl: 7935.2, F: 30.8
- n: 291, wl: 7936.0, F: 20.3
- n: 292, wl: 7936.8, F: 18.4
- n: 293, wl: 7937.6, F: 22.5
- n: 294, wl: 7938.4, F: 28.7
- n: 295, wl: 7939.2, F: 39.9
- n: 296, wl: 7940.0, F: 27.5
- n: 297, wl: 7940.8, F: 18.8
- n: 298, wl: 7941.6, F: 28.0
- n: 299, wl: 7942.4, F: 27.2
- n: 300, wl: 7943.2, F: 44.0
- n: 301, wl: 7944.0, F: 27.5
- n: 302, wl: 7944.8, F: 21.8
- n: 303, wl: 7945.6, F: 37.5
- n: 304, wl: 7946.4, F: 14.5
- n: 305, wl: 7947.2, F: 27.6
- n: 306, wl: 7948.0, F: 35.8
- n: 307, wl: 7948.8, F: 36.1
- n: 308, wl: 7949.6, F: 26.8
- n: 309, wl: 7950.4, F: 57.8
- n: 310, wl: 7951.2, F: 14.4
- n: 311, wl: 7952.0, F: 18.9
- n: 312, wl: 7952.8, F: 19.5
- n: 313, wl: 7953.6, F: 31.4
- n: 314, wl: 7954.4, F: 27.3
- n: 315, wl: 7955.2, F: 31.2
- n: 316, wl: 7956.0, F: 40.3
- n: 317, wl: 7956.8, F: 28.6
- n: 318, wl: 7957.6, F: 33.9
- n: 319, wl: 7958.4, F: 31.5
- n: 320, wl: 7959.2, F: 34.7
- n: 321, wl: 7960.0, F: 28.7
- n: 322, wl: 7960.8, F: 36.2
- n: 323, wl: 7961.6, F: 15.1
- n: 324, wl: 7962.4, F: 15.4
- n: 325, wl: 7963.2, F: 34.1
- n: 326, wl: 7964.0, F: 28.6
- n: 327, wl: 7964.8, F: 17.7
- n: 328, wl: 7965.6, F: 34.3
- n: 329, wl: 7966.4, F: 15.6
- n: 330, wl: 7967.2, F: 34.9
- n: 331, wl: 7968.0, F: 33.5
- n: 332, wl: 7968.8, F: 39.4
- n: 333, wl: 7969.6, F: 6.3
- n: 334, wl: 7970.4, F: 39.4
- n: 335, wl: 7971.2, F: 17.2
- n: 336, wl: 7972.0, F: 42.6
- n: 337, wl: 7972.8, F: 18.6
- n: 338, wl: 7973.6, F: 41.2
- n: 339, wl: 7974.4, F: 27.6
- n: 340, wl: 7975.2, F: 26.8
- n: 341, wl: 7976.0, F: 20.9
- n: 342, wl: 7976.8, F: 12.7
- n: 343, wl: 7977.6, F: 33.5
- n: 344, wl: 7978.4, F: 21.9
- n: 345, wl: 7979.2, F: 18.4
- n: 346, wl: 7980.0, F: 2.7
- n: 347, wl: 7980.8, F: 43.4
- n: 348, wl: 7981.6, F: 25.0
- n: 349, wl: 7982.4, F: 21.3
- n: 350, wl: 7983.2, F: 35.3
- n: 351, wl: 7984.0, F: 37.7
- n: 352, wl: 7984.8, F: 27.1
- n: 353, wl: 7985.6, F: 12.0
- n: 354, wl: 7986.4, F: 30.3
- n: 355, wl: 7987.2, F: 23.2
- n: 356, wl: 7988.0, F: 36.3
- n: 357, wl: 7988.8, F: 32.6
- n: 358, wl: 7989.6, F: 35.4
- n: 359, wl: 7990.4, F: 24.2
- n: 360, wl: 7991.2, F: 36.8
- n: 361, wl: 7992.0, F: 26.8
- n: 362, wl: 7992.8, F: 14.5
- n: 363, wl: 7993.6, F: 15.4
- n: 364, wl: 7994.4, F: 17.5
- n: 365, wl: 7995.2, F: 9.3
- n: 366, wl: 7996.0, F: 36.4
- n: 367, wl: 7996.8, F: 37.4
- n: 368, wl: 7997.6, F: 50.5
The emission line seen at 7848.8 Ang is [S II]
